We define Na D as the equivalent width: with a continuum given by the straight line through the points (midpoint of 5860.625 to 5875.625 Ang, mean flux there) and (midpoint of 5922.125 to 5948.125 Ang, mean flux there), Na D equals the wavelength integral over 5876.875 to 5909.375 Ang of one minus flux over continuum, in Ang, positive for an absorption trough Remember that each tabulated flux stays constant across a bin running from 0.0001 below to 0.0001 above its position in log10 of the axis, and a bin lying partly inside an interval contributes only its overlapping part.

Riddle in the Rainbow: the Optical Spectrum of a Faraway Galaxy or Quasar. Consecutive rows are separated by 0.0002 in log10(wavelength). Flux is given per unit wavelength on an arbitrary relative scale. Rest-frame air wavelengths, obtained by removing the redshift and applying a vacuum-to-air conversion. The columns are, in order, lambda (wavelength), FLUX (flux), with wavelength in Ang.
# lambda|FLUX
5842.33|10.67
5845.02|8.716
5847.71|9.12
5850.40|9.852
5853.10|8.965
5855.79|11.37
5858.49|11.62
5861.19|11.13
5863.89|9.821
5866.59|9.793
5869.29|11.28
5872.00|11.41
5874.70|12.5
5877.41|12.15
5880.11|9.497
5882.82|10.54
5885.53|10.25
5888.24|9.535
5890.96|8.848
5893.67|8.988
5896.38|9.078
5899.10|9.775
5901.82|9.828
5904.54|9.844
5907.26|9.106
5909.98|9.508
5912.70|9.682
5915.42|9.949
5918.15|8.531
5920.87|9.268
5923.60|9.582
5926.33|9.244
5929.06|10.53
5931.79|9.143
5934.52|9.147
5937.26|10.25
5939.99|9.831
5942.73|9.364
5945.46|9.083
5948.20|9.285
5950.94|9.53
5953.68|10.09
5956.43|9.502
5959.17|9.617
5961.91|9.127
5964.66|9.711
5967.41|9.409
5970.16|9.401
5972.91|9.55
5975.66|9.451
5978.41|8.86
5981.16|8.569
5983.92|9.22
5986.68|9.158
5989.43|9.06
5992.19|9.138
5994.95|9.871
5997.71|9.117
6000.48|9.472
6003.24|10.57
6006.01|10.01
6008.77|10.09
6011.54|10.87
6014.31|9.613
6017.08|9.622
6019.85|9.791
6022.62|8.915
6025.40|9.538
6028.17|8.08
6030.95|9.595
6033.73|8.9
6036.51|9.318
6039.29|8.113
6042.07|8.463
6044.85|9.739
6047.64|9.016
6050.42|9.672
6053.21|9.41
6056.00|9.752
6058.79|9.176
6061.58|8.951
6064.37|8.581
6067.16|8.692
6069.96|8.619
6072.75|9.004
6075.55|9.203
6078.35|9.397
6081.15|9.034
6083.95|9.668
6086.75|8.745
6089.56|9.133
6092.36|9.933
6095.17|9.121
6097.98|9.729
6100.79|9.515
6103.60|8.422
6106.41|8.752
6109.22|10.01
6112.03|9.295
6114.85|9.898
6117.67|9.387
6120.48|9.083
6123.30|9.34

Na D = 2.2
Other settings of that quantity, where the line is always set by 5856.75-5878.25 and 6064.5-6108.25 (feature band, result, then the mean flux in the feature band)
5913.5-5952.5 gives 4.0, 9.49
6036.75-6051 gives 0.8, 8.99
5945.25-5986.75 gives 3.6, 9.36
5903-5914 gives 1.3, 9.54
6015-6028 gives 0.5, 9.35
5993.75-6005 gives 0.2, 9.76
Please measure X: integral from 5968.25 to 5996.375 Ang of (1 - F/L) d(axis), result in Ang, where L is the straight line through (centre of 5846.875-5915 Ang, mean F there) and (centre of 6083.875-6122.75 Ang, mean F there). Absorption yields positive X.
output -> 1.55 Ang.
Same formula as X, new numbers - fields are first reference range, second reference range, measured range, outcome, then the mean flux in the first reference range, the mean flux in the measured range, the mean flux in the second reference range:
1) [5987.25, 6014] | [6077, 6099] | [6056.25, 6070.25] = 0.8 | 9.77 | 8.9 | 9.34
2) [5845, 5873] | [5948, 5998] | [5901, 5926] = 1.0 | 10.3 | 9.46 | 9.36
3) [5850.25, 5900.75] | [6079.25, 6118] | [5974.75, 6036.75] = 2.0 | 10.3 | 9.43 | 9.33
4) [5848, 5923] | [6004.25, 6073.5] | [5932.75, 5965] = 0.7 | 10.1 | 9.53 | 9.27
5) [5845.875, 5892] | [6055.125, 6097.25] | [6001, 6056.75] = -0.1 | 10.4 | 9.45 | 9.14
